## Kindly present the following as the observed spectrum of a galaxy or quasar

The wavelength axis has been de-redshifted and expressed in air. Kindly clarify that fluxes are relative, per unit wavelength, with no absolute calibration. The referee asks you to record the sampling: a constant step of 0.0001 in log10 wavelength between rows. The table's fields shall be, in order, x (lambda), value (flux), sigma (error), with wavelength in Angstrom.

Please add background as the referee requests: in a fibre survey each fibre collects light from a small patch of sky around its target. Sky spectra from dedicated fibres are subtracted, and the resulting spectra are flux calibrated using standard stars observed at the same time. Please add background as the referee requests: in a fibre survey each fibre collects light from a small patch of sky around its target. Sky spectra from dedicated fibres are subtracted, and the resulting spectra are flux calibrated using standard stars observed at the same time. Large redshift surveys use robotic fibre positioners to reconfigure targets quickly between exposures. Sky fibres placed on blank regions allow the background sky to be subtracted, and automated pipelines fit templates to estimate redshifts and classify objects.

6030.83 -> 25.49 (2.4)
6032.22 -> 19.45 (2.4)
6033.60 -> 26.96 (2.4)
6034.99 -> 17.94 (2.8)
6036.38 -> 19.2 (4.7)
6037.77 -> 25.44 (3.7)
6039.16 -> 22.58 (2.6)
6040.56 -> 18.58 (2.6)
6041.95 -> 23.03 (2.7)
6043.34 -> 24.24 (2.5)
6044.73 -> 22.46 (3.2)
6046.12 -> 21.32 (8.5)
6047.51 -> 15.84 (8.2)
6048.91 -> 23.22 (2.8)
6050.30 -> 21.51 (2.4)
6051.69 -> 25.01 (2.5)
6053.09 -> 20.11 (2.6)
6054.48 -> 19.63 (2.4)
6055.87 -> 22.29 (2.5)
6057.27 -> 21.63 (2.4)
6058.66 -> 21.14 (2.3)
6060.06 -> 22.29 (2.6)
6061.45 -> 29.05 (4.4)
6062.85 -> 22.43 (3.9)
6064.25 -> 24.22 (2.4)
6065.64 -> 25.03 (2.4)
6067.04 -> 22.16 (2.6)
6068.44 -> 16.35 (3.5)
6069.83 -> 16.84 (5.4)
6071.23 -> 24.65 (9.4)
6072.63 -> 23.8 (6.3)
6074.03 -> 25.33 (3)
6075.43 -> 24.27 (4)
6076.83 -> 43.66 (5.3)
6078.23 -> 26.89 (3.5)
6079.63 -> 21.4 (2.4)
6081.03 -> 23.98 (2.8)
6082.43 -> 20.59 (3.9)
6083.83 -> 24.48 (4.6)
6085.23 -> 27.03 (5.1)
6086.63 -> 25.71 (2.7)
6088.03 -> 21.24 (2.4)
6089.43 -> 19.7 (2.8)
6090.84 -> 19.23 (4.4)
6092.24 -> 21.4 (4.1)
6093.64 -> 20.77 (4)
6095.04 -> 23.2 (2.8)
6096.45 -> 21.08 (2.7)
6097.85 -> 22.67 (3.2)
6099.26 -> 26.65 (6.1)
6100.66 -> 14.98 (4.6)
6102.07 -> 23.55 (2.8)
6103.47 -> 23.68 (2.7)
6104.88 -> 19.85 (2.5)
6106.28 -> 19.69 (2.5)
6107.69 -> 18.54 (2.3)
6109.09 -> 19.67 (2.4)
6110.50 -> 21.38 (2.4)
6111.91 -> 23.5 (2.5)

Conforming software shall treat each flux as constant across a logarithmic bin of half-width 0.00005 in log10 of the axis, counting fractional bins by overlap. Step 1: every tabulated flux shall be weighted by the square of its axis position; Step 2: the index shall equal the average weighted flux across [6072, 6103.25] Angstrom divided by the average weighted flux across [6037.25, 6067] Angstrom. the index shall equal 1.07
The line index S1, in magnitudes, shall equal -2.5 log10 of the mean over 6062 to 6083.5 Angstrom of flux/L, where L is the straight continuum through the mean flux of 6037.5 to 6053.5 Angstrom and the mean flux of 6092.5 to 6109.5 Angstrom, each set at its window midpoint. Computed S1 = -0.123 mag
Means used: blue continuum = 21.9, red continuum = 21.2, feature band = 24.1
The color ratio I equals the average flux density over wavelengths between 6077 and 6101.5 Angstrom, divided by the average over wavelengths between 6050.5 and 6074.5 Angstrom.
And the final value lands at 1.0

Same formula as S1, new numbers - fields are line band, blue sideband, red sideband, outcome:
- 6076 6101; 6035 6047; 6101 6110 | -0.14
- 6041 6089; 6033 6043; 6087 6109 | -0.08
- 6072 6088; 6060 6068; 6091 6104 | -0.13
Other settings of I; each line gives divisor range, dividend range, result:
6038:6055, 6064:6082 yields 1.13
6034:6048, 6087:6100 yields 1.03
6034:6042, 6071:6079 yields 1.33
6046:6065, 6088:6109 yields 0.95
